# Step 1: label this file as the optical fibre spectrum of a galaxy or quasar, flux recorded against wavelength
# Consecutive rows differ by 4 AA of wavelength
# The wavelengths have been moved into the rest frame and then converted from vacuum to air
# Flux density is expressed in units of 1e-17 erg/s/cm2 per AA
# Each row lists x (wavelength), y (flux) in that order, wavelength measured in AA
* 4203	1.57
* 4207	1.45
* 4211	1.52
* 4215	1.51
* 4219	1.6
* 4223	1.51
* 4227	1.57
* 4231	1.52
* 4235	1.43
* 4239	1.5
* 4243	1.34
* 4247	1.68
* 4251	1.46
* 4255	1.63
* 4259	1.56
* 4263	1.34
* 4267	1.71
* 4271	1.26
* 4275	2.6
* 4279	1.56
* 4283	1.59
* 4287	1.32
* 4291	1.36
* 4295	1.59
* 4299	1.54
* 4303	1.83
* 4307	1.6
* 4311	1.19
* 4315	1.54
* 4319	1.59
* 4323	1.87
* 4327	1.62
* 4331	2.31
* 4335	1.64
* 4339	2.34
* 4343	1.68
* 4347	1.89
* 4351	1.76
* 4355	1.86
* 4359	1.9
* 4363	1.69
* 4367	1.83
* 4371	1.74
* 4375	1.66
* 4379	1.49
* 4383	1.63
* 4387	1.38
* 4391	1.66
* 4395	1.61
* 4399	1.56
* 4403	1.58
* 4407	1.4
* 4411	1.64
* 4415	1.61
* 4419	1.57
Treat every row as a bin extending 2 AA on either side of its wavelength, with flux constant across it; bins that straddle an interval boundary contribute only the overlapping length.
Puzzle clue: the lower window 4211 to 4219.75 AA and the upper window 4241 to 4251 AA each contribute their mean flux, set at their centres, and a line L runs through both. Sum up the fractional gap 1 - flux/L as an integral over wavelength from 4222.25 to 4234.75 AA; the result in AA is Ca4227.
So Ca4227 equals 0.0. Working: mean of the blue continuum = 1.54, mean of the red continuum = 1.5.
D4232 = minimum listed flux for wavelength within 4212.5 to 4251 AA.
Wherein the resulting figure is 1.34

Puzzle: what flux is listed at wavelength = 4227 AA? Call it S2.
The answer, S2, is 1.57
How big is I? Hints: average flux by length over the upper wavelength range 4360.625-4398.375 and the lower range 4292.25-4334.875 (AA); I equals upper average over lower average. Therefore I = 0.98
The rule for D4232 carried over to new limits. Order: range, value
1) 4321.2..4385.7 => 1.49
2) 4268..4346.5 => 1.19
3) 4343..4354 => 1.68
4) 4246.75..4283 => 1.26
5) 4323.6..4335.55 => 1.62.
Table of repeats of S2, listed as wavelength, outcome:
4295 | 1.59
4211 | 1.52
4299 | 1.54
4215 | 1.51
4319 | 1.59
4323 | 1.87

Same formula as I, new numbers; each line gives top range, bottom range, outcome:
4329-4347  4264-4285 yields 1.15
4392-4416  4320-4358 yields 0.84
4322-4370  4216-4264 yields 1.23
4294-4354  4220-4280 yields 1.10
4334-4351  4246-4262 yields 1.21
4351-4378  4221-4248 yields 1.18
